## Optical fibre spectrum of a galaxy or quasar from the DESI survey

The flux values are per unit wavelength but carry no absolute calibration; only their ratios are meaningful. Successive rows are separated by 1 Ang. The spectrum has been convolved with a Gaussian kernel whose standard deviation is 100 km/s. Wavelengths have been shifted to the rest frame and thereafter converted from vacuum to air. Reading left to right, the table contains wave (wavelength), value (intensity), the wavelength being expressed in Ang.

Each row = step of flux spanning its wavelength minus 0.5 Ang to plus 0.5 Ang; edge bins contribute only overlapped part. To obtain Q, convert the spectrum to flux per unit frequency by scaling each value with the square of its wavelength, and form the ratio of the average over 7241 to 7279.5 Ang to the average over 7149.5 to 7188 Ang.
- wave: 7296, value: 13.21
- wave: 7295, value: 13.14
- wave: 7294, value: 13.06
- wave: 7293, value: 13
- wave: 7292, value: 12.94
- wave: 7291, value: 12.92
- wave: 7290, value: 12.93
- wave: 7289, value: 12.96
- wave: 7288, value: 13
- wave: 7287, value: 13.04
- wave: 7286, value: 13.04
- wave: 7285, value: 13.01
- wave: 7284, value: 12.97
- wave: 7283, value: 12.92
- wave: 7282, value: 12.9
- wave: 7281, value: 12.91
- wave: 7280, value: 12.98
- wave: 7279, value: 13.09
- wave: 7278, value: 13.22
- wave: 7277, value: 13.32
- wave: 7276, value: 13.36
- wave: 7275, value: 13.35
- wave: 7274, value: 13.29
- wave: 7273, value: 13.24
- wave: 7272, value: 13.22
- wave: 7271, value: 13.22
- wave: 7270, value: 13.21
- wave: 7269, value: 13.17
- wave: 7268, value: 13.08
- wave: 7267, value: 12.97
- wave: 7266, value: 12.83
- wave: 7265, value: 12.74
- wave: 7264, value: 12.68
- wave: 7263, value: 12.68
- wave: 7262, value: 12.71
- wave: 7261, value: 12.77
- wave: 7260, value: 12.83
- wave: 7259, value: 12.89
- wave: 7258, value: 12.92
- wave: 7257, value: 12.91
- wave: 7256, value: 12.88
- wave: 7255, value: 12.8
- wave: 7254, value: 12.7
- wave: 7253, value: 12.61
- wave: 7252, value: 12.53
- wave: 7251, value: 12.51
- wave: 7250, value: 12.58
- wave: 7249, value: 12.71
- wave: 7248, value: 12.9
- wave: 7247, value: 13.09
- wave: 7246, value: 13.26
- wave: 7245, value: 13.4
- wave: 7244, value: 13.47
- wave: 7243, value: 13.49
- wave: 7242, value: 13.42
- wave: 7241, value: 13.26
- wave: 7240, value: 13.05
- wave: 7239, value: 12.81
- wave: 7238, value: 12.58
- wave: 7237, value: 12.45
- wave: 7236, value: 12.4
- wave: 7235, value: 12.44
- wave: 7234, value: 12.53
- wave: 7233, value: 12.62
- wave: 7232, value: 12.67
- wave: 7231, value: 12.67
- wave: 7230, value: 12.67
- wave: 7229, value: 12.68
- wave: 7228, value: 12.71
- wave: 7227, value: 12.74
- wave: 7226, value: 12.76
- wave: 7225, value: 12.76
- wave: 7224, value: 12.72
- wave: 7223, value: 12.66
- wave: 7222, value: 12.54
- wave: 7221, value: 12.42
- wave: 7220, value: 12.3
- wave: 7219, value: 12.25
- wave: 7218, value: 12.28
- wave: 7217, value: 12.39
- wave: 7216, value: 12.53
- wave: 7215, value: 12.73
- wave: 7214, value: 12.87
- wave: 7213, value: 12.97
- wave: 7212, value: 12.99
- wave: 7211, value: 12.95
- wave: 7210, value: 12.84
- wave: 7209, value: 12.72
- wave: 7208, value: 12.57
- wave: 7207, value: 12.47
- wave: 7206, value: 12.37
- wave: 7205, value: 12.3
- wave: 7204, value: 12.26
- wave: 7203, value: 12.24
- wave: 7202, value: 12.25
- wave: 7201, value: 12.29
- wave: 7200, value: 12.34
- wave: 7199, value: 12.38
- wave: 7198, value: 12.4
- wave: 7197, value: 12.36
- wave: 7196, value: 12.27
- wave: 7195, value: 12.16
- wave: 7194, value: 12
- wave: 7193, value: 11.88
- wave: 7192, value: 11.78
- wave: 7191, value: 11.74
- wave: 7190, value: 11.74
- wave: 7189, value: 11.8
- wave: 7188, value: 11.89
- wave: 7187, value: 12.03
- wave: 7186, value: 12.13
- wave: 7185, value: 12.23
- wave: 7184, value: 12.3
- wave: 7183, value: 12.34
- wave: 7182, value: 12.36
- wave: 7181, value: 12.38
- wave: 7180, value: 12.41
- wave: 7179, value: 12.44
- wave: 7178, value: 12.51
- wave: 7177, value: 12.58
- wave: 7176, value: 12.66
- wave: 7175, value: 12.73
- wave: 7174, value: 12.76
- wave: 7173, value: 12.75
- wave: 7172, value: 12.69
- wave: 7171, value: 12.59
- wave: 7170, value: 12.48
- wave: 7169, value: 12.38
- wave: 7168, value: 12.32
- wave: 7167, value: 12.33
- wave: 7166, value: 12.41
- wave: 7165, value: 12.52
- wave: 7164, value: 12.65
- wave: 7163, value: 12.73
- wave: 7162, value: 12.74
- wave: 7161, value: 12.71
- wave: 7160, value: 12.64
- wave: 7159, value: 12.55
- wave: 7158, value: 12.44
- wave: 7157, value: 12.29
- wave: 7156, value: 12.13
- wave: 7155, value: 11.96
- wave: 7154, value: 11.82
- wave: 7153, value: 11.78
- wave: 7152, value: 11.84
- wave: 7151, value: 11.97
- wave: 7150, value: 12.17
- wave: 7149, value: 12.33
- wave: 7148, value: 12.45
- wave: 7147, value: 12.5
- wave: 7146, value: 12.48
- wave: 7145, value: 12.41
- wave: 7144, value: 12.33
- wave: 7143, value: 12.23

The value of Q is 1.1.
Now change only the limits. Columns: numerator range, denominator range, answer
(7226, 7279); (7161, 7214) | 1.06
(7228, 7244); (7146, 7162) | 1.07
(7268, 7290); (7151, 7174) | 1.09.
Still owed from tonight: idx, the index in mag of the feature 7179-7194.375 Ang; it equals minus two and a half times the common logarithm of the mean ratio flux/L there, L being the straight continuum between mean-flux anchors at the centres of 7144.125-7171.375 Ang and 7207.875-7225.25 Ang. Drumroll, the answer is 0.04 mag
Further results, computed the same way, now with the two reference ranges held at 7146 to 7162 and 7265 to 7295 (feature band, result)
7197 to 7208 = 0.02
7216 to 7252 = 0.00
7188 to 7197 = 0.05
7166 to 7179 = -0.02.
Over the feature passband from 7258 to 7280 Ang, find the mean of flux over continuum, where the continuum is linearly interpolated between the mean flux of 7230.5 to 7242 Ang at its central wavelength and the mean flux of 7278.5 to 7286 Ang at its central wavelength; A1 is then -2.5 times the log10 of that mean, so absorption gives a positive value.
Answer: -0.01 mag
